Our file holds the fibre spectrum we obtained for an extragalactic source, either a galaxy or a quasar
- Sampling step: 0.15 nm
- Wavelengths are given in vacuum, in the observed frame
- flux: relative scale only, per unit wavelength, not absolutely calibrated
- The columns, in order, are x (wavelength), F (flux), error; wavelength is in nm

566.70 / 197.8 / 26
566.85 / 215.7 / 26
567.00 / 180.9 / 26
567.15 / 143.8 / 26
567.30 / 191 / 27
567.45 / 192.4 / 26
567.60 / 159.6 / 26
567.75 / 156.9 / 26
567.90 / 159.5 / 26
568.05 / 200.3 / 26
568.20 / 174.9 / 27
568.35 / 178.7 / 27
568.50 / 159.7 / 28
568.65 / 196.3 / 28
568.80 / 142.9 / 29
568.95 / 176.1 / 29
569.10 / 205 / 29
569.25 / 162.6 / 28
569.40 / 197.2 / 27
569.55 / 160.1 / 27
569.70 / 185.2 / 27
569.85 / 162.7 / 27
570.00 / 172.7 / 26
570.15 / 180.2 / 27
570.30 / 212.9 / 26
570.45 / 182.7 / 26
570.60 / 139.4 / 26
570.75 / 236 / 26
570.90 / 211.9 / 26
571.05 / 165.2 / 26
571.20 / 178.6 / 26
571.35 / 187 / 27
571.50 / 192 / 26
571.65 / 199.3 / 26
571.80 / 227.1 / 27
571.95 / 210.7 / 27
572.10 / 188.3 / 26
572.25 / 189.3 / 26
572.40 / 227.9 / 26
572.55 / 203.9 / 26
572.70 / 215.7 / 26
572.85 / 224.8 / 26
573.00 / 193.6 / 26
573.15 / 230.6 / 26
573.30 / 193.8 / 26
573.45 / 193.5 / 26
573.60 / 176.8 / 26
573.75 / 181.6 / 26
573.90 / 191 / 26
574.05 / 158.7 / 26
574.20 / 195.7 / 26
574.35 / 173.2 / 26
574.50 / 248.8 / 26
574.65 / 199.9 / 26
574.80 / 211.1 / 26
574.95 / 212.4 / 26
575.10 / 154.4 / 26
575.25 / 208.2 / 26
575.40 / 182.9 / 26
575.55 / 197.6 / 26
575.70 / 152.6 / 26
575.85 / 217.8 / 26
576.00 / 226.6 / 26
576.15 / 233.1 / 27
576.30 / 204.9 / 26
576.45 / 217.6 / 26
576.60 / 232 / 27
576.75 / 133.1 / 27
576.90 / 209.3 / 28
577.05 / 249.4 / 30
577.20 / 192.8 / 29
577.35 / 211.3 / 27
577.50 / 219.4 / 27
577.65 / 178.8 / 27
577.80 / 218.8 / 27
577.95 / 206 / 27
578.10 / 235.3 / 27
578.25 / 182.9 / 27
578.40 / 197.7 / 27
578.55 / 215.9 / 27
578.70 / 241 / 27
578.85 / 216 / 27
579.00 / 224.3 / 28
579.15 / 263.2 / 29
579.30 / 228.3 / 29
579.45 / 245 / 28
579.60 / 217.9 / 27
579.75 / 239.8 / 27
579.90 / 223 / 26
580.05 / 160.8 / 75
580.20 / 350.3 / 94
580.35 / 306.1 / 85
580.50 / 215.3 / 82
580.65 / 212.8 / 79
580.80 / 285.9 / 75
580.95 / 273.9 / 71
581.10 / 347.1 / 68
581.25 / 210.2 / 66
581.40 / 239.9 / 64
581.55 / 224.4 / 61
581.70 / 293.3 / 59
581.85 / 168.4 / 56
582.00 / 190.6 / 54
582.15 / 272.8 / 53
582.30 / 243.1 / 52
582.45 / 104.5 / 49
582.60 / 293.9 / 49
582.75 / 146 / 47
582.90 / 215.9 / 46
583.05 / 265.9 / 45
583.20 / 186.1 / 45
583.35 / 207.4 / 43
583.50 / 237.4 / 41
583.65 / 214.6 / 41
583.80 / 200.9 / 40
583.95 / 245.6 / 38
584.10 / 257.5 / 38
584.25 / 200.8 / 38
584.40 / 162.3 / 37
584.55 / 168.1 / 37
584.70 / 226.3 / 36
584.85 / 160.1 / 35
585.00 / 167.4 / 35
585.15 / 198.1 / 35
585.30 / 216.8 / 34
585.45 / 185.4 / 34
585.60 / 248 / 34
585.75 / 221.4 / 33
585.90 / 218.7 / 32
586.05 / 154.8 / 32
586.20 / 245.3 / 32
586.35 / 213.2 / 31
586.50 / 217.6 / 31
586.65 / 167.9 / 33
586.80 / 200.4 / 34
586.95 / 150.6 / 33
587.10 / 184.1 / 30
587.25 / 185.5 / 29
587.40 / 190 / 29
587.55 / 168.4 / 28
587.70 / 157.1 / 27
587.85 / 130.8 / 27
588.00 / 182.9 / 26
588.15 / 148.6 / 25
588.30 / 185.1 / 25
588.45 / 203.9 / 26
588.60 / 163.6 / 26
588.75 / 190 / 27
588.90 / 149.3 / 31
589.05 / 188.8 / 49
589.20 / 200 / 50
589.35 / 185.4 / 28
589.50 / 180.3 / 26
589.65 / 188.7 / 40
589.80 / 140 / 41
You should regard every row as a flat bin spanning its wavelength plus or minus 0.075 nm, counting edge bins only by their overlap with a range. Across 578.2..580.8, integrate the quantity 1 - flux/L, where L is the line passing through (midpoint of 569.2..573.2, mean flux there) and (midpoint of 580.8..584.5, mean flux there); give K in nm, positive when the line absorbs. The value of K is -0.198 nm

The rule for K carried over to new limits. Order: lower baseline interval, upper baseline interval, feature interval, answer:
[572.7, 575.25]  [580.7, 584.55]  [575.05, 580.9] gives -0.21 nm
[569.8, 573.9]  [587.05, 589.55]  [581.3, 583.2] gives -0.38 nm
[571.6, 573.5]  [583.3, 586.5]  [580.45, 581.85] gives -0.30 nm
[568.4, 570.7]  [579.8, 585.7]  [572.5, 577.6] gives -0.14 nm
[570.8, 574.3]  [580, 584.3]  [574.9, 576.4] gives 0.07 nm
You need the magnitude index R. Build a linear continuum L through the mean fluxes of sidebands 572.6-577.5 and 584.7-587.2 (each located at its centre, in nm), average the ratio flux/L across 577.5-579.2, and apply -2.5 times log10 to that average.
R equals -0.08 mag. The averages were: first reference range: 201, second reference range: 198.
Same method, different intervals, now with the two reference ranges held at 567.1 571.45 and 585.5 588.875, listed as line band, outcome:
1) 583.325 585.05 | -0.11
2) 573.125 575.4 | -0.08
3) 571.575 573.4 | -0.16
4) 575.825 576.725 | -0.19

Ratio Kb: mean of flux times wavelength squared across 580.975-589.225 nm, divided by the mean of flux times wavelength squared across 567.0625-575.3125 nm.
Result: 1.1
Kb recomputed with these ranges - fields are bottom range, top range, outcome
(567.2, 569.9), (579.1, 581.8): 1.49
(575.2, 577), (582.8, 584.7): 1.08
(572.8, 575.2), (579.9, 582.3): 1.30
